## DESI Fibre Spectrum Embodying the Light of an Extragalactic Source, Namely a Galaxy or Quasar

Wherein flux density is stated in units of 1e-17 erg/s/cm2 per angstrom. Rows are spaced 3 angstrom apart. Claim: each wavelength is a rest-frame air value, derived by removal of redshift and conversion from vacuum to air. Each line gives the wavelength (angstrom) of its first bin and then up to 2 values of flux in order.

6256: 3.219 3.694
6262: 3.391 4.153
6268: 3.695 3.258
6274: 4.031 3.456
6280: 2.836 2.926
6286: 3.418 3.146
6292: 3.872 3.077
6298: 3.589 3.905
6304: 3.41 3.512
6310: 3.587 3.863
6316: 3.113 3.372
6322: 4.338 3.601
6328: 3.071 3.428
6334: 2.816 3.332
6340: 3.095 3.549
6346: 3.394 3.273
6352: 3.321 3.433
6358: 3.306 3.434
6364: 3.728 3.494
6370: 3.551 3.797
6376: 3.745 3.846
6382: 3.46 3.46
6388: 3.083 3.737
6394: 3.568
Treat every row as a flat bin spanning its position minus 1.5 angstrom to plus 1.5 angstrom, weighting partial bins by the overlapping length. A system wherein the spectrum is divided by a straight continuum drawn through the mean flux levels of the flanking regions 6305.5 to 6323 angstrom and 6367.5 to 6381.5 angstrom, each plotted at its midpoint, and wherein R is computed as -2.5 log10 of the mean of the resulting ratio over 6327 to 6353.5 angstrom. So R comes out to 0.123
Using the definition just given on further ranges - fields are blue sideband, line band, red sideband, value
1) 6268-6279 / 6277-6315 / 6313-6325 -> 0.05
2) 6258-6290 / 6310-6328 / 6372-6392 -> -0.03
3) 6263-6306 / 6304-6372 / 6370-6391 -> 0.03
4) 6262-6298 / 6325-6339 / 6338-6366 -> 0.07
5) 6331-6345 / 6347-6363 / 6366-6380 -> 0.03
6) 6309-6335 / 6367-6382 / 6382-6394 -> -0.07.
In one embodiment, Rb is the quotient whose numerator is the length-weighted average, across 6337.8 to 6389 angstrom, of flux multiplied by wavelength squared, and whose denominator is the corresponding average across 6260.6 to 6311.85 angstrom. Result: 1.0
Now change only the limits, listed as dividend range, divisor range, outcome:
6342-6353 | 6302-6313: 0.96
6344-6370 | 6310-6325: 0.95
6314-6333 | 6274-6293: 1.06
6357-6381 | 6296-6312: 1.03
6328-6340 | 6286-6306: 0.92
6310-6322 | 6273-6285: 1.10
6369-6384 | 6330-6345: 1.15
